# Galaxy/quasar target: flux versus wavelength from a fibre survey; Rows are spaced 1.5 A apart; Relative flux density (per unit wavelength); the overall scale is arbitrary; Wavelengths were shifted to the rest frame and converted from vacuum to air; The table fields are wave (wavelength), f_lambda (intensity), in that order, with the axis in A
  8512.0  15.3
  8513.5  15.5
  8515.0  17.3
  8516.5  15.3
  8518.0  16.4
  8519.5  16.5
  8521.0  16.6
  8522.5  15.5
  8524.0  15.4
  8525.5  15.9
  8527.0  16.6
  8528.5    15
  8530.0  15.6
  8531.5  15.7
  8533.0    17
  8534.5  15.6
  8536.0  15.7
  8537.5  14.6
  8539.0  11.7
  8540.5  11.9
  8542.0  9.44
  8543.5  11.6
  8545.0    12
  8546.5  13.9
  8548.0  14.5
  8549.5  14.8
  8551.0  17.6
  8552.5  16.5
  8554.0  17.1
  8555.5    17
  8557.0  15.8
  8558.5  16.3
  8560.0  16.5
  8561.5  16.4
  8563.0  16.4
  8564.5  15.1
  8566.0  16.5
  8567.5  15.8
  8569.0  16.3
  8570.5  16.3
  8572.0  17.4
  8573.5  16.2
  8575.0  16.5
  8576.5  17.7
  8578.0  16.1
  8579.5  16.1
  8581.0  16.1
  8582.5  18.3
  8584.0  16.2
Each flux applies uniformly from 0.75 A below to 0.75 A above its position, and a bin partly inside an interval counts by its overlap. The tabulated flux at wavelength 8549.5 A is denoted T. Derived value 14.8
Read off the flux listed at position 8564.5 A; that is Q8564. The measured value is 15.1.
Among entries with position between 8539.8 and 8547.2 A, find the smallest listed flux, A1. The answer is 9.44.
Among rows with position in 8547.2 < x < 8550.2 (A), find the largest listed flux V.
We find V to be 14.8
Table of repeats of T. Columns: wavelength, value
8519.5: 16.5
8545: 12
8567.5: 15.8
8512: 15.3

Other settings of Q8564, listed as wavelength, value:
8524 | 15.4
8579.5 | 16.1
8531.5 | 15.7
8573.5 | 16.2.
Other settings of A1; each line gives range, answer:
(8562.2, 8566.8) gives 15.1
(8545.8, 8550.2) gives 13.9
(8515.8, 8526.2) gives 15.3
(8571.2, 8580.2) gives 16.1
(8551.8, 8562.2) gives 15.8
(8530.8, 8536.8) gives 15.6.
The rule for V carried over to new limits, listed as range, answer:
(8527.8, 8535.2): 17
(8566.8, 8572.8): 17.4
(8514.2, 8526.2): 17.3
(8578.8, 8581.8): 16.1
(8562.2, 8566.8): 16.5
